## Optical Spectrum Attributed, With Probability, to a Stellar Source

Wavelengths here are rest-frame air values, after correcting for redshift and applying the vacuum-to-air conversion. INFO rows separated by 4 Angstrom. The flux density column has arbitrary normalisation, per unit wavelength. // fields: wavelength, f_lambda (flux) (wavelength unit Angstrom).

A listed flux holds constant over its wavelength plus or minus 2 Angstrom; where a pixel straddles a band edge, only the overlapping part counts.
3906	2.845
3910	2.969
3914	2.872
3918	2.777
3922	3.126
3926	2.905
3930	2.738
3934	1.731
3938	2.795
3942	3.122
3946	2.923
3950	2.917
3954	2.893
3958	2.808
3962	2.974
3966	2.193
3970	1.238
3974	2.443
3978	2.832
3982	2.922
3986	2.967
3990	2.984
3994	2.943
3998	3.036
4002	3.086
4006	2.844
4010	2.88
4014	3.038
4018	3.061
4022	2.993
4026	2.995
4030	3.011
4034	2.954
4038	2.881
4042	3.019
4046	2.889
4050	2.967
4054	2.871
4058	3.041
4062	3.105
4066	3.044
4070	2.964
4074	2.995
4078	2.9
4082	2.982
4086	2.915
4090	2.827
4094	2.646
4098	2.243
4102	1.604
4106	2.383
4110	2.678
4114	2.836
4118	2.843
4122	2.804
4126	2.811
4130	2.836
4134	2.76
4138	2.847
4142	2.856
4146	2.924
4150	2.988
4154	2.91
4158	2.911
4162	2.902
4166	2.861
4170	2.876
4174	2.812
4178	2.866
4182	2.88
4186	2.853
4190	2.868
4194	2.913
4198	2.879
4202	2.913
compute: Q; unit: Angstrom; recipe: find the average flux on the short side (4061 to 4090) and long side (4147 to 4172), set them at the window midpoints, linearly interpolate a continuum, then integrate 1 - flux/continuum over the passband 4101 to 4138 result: 3.5 Angstrom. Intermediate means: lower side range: 2.97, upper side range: 2.91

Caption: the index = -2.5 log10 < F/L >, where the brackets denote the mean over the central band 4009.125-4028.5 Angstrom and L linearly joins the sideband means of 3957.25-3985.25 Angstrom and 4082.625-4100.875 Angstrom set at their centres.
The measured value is -0.177 mag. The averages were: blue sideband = 2.49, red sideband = 2.63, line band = 3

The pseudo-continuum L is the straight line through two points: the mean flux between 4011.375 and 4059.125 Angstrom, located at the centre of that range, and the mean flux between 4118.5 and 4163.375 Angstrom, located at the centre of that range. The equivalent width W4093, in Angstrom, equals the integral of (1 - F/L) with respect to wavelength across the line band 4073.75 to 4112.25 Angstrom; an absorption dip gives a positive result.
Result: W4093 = 4.16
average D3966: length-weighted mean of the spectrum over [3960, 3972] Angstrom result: 2.13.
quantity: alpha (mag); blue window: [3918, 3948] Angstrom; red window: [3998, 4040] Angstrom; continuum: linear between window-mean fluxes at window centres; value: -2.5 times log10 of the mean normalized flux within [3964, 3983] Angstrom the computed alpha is 0.242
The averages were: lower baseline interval 2.76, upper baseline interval 2.98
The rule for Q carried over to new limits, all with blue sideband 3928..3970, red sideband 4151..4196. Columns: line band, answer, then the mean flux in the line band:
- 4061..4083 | -1.77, 2.99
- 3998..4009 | -1.11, 2.97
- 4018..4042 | -2.23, 2.98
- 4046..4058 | -0.81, 2.93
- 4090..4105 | 2.84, 2.27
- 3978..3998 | -2.01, 2.95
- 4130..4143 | 0.09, 2.82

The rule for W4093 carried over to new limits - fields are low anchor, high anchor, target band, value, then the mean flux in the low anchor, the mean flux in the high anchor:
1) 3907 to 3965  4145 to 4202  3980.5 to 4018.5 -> -1.9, 2.81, 2.89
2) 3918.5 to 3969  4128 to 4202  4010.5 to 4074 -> -4.3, 2.73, 2.88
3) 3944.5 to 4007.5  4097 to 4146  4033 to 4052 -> -1.7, 2.75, 2.65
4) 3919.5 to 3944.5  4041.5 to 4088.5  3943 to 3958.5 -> -0.8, 2.74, 2.97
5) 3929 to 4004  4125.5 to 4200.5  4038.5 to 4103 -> -0.9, 2.71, 2.87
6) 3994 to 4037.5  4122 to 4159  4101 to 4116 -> 2.4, 2.98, 2.87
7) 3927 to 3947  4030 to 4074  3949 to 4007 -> 0.9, 2.66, 2.98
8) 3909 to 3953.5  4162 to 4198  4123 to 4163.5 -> -0.2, 2.81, 2.87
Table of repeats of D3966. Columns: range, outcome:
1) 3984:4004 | 3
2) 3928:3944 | 2.6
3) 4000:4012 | 2.94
